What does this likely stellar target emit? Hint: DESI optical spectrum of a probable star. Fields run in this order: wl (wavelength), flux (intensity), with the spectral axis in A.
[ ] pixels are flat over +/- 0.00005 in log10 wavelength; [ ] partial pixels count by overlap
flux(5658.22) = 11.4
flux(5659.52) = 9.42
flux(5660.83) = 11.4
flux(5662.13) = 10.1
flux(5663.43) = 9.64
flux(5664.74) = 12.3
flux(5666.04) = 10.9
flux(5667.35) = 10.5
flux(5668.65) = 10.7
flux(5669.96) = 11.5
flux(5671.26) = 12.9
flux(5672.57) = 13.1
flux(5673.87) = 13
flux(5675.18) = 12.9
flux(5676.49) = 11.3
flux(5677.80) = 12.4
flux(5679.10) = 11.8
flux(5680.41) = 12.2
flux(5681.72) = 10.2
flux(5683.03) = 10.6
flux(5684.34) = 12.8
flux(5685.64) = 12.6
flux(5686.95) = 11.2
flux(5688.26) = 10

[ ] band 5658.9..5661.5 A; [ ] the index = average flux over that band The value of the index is 10.4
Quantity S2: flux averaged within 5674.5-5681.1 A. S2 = 12.1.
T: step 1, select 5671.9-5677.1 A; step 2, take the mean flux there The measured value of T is 12.6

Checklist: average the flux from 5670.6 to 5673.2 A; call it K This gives 13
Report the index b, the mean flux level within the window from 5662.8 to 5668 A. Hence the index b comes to 10.8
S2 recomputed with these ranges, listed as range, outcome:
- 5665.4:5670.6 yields 10.9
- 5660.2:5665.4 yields 10.9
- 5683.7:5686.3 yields 12.7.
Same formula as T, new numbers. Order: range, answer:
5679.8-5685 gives 11.5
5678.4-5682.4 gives 11.4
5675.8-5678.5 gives 11.9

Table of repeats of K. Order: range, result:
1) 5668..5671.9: 11.7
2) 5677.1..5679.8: 12.1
